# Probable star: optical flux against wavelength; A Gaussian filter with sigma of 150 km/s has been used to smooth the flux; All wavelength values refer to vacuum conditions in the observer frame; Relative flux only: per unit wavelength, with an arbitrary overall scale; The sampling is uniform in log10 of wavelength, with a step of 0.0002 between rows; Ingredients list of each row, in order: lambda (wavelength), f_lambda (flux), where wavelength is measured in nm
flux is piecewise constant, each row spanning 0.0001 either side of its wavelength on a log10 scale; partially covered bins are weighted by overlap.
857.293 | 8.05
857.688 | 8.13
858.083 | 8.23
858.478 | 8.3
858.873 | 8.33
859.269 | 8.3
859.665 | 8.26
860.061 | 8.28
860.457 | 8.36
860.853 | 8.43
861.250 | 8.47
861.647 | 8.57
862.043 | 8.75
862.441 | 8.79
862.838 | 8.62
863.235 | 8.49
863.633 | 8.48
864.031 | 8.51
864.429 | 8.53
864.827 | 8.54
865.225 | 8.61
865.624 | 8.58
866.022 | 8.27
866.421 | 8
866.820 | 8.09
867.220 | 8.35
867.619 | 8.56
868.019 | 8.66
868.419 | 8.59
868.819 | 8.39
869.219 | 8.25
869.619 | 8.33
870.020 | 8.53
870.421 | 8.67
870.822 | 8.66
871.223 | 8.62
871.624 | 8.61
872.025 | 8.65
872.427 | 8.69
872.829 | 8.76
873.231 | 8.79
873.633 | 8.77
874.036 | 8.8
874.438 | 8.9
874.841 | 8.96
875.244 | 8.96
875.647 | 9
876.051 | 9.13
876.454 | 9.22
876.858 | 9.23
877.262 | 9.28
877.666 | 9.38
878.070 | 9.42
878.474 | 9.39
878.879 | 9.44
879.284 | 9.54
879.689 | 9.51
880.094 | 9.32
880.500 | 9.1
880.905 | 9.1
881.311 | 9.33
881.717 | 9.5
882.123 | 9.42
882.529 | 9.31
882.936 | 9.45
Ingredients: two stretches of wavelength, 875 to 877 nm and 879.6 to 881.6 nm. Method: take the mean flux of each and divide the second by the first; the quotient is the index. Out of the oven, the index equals 1.0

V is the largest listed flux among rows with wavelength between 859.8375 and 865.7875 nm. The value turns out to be 8.79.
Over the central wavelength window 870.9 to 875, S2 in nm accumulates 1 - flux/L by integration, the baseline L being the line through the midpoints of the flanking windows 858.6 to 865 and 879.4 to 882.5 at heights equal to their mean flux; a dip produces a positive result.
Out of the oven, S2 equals 0.10 nm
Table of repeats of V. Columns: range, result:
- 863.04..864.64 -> 8.53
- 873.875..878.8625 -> 9.42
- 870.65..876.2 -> 9.13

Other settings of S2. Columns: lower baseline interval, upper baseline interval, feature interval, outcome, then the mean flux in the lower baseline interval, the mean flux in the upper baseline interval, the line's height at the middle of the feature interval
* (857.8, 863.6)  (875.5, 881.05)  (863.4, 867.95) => 0.14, 8.44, 9.29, 8.68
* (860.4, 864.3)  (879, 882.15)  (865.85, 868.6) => 0.13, 8.55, 9.35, 8.77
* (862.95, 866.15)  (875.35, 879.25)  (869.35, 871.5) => 0.08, 8.51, 9.28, 8.87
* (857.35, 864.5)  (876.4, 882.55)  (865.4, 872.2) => 0.28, 8.43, 9.35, 8.82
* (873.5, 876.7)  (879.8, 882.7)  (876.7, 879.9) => -0.09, 8.97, 9.3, 9.15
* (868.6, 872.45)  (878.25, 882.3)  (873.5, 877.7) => -0.04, 8.53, 9.36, 8.97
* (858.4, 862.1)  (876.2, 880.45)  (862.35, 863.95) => 0.00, 8.4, 9.36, 8.55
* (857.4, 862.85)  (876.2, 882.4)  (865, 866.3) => 0.03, 8.4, 9.34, 8.67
